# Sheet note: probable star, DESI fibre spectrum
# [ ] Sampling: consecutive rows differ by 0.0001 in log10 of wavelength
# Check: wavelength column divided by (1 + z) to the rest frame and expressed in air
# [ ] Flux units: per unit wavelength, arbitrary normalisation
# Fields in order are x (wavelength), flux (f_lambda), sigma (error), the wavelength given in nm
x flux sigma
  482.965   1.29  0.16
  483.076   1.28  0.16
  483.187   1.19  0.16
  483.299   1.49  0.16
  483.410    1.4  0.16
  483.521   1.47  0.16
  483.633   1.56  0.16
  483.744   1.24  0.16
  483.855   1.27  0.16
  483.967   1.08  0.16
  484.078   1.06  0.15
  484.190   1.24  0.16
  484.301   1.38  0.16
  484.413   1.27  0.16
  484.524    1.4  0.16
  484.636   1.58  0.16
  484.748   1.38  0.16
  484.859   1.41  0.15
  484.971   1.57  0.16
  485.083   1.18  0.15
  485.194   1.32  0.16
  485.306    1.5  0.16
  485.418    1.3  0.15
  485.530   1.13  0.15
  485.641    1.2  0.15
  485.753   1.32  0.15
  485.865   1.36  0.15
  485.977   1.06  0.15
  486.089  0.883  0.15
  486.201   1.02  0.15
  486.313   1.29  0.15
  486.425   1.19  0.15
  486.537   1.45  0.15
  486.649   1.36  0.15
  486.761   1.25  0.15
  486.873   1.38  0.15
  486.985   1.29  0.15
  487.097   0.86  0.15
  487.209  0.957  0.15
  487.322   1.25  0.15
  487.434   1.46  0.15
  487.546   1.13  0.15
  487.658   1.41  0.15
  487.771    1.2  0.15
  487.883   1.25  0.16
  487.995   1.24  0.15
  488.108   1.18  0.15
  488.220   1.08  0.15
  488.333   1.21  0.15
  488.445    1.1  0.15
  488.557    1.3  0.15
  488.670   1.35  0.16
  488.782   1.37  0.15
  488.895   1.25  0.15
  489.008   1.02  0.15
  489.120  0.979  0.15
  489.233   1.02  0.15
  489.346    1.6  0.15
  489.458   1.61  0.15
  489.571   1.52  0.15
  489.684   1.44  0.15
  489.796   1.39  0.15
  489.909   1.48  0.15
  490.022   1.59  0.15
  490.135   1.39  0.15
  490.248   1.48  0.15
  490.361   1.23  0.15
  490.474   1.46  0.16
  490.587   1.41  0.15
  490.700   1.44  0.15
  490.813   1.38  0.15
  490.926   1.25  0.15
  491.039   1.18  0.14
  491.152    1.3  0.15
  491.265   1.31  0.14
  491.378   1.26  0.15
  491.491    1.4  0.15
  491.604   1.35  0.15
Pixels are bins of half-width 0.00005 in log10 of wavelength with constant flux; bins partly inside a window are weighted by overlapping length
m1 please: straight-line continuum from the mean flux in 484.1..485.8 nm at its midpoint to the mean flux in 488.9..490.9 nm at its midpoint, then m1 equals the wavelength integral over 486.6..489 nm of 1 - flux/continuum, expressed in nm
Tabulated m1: 0.23 nm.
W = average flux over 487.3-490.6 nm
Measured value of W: 1.31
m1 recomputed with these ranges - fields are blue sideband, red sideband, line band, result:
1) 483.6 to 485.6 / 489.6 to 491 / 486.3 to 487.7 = 0.114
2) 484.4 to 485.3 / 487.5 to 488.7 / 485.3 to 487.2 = 0.159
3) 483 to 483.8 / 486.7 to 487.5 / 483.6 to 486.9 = 0.013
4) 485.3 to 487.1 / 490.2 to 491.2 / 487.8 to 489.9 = 0.037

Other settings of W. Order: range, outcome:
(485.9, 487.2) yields 1.18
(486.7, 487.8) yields 1.22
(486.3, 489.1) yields 1.23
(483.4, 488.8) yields 1.27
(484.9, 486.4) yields 1.24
